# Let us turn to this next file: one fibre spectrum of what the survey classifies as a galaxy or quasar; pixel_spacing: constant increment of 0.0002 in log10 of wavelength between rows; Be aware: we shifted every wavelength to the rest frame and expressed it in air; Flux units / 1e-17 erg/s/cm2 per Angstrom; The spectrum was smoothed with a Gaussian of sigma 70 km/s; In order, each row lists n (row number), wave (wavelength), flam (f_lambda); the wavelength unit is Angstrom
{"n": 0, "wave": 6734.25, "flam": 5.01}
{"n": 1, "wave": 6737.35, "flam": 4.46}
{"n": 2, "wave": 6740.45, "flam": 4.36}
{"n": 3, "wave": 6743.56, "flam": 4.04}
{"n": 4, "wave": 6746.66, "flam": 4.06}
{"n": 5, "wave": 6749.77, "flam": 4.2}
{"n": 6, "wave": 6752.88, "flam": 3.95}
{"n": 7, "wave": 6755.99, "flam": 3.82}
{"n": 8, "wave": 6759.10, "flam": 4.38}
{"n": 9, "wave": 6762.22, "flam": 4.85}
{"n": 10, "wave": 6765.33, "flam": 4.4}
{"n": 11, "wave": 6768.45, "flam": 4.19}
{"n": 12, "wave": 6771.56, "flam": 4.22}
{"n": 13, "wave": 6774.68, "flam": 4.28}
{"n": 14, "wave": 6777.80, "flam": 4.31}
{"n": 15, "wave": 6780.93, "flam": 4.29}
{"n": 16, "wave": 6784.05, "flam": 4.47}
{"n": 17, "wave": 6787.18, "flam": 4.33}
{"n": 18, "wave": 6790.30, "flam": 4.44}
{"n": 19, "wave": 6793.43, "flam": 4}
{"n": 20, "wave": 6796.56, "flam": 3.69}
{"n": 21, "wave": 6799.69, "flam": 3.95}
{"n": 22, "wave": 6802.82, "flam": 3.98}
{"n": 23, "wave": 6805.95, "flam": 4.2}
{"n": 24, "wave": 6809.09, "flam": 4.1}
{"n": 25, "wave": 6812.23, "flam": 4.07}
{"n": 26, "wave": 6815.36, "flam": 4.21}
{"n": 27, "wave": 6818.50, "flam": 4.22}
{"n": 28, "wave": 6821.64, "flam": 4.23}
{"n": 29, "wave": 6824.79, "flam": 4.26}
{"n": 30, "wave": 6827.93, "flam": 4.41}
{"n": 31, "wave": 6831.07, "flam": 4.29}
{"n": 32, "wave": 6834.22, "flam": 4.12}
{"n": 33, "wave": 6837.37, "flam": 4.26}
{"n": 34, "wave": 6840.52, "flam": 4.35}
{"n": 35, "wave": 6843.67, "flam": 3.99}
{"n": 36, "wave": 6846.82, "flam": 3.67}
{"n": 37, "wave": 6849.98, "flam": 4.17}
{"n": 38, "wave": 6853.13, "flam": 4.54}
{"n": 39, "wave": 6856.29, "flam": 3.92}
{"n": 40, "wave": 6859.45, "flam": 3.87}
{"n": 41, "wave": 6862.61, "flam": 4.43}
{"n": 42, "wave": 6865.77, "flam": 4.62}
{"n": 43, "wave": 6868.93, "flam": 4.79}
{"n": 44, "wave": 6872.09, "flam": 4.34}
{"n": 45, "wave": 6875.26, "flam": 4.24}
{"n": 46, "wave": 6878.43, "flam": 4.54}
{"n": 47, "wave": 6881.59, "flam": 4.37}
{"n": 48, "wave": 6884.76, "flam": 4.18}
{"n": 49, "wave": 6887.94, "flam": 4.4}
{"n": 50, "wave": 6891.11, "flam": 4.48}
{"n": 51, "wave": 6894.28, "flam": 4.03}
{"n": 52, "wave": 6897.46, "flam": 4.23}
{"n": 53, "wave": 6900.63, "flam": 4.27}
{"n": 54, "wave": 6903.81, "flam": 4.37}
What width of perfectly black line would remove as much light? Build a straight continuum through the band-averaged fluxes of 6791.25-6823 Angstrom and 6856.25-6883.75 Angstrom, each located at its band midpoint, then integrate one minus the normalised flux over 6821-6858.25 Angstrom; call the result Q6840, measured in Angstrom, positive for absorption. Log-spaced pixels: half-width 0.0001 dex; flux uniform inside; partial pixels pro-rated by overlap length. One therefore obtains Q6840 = 0.4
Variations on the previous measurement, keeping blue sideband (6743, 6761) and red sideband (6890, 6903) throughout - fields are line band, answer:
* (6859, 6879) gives -0.97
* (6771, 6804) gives -0.39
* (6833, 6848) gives 0.37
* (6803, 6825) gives -0.03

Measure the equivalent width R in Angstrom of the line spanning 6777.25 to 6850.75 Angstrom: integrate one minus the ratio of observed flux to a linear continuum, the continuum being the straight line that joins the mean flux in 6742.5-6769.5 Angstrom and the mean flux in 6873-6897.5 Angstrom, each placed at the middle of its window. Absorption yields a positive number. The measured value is 1.6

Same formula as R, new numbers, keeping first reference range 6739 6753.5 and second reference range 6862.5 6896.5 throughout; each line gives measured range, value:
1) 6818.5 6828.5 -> 0.0 Angstrom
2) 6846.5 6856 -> 0.4 Angstrom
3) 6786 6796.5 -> 0.1 Angstrom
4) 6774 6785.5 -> -0.4 Angstrom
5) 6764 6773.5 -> -0.2 Angstrom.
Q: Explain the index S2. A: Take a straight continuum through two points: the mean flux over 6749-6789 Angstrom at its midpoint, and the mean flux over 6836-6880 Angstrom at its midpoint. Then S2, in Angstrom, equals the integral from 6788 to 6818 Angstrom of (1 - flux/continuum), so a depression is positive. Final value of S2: 1.4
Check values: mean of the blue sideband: 4.29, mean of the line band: 4.08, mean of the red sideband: 4.27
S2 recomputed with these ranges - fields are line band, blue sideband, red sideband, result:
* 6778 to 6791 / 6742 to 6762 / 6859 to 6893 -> -0.5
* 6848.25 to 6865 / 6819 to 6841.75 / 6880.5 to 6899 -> 0.3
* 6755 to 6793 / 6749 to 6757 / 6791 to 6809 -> -3.2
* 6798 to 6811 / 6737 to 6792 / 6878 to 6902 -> 0.7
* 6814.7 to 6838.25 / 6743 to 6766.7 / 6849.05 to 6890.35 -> 0.3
